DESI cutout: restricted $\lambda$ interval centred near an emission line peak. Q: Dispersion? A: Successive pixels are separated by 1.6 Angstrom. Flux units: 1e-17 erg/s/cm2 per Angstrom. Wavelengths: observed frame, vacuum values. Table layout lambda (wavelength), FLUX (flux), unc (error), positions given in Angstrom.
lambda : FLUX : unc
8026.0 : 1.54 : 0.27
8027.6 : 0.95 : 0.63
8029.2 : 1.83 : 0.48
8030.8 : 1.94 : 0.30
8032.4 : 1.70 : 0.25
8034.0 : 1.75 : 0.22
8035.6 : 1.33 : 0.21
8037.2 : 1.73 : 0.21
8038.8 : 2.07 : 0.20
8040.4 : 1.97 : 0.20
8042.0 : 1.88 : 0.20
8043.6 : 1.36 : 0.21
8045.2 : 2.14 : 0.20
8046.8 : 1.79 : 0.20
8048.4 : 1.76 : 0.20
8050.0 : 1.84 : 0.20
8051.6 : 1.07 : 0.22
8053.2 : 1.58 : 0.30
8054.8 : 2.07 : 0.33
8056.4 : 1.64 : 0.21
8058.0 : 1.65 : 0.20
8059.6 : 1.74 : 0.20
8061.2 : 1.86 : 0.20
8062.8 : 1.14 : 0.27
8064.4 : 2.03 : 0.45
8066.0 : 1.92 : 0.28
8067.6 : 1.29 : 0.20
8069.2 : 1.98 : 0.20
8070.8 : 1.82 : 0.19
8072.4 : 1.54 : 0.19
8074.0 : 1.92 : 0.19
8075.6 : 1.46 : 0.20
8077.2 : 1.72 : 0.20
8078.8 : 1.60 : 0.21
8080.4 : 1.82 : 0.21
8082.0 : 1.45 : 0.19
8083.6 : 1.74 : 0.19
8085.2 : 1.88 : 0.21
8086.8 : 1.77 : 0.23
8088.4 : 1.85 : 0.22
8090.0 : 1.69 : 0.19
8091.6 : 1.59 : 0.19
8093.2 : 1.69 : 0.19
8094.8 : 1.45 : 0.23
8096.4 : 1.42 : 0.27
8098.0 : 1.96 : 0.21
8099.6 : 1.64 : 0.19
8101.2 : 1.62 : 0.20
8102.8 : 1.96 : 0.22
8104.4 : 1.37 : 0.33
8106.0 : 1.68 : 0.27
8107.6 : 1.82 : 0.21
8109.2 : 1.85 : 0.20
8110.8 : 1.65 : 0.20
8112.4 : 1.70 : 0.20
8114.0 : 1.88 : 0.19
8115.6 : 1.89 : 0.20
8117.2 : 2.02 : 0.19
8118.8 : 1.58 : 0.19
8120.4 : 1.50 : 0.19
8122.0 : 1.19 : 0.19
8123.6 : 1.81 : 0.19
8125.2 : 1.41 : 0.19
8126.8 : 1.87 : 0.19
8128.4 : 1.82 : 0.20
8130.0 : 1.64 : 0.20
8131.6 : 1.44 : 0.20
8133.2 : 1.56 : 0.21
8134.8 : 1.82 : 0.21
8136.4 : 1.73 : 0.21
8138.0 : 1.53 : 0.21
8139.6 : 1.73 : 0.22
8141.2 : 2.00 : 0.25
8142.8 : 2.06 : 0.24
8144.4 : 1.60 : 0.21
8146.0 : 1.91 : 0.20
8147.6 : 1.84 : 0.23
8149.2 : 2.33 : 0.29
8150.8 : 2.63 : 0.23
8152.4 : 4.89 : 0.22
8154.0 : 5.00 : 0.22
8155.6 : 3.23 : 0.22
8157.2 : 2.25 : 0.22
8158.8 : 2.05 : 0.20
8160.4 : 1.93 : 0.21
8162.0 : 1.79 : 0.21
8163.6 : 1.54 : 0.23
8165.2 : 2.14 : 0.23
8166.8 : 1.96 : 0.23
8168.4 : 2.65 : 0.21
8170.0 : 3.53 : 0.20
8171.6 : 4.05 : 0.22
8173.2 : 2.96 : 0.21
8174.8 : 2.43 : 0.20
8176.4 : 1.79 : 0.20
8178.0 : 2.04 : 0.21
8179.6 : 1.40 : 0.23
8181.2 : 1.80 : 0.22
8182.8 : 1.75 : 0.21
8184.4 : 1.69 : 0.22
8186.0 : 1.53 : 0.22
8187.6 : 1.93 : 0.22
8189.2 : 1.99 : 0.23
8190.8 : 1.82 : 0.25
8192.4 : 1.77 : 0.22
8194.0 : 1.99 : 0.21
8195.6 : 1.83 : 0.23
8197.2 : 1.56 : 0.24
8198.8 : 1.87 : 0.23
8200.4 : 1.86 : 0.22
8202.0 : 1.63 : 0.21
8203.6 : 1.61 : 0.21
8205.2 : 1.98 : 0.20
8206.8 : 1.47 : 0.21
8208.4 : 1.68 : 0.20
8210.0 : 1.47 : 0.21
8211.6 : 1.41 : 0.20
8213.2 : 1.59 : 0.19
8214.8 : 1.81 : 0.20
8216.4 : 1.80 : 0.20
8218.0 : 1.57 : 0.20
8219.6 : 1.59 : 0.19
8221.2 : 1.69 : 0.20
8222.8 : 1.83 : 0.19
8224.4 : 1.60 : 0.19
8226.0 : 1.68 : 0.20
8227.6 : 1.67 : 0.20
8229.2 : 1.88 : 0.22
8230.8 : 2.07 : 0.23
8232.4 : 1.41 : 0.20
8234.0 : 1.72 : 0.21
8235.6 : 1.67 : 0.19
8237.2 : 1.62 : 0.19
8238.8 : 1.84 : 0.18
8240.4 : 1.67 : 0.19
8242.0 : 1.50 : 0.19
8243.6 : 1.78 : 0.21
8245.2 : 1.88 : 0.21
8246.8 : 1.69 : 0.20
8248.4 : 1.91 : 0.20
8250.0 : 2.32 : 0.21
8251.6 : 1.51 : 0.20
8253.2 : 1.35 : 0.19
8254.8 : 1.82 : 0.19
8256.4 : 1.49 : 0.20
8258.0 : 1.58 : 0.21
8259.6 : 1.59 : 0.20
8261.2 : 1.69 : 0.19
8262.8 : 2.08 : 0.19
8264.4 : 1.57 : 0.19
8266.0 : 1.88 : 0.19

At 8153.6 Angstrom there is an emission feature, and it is [S II]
